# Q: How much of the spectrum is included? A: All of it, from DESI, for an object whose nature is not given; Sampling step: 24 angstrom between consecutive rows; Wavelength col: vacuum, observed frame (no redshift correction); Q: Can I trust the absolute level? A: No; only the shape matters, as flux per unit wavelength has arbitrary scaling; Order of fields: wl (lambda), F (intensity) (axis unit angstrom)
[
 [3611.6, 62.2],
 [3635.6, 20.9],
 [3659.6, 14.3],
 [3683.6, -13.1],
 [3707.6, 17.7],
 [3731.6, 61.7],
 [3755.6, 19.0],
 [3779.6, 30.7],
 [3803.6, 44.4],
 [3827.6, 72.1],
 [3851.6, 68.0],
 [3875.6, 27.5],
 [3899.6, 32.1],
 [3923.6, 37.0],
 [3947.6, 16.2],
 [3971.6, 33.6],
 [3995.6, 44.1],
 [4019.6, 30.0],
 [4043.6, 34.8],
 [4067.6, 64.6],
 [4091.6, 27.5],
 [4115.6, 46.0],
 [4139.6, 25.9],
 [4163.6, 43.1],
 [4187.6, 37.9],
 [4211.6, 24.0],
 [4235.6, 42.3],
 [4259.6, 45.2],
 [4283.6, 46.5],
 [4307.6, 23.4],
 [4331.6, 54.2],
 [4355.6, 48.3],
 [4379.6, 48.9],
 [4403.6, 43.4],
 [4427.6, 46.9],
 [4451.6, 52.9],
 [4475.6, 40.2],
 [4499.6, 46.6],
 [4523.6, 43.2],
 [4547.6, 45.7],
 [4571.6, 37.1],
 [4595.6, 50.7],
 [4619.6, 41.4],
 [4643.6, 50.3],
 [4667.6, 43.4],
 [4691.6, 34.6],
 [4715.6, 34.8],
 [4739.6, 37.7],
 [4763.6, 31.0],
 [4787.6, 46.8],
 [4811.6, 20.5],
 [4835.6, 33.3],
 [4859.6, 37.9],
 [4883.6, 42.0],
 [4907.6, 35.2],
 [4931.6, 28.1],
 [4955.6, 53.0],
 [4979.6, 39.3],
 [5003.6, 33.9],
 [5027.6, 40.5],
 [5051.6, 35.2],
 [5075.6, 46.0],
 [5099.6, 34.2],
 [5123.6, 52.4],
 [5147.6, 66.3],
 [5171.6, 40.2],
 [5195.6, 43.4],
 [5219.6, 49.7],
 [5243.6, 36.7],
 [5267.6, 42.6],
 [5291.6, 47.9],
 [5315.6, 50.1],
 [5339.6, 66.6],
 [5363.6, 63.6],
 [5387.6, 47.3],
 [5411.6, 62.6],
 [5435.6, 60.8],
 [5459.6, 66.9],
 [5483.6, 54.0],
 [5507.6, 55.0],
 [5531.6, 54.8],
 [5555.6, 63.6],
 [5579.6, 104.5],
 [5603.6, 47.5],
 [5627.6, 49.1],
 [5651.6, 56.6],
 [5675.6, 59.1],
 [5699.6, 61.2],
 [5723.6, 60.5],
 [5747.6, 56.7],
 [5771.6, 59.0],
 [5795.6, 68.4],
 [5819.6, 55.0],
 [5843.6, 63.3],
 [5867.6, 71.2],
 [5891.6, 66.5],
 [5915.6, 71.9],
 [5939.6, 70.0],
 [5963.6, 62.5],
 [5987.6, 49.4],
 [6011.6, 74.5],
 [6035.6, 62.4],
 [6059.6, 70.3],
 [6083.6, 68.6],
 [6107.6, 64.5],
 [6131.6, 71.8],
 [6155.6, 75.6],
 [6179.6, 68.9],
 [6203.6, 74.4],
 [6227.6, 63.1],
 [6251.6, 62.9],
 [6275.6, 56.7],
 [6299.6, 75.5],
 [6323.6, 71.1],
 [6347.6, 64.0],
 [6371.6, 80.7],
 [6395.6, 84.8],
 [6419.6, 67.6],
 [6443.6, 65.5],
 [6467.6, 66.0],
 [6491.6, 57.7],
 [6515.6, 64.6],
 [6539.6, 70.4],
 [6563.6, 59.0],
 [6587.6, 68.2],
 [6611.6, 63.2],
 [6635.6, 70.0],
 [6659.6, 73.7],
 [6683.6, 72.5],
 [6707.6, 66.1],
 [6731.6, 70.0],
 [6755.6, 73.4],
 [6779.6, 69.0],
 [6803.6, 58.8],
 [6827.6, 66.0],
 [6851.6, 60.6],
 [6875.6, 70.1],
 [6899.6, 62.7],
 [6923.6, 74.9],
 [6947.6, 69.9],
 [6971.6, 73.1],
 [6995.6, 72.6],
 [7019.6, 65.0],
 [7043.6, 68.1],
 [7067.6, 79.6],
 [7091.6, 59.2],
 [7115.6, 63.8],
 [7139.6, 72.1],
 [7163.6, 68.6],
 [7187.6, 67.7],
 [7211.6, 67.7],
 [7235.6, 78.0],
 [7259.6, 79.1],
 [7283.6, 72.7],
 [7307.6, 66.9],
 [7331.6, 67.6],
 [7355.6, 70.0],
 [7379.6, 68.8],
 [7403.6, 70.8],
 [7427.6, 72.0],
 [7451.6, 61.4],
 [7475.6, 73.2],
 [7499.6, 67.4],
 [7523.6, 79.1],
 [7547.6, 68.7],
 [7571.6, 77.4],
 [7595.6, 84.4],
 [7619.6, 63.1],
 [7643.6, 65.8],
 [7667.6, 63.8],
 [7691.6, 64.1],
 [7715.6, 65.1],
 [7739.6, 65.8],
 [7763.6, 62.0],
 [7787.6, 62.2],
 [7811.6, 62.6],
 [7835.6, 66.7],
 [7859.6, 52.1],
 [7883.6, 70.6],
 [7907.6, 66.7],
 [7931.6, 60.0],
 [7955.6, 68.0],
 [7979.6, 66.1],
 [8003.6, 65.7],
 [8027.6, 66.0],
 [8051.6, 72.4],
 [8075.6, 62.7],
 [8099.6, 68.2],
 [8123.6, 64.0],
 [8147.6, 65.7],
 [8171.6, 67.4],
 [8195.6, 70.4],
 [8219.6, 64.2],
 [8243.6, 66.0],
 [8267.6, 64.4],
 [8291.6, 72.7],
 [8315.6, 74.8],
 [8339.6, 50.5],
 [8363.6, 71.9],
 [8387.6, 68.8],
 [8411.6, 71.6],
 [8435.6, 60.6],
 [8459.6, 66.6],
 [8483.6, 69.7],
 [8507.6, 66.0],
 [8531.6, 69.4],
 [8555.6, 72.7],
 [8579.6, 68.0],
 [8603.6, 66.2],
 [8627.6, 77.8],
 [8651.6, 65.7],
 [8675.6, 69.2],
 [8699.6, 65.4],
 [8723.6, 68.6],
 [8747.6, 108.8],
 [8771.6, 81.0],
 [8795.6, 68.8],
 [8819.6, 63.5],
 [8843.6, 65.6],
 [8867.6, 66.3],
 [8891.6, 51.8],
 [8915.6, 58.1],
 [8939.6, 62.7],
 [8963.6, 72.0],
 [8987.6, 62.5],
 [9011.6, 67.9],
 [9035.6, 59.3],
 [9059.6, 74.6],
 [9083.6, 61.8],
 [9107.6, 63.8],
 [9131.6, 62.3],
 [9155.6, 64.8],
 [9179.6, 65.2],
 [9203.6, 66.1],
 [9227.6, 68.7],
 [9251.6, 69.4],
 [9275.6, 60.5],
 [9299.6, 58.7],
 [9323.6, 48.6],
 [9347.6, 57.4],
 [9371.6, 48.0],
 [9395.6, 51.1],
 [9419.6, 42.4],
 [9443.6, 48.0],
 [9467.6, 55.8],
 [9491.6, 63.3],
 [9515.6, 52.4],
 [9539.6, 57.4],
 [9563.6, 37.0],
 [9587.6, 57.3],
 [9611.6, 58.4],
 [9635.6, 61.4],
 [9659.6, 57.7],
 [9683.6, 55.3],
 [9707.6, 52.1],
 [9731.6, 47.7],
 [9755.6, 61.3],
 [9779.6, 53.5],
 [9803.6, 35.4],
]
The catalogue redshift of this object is 0.33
